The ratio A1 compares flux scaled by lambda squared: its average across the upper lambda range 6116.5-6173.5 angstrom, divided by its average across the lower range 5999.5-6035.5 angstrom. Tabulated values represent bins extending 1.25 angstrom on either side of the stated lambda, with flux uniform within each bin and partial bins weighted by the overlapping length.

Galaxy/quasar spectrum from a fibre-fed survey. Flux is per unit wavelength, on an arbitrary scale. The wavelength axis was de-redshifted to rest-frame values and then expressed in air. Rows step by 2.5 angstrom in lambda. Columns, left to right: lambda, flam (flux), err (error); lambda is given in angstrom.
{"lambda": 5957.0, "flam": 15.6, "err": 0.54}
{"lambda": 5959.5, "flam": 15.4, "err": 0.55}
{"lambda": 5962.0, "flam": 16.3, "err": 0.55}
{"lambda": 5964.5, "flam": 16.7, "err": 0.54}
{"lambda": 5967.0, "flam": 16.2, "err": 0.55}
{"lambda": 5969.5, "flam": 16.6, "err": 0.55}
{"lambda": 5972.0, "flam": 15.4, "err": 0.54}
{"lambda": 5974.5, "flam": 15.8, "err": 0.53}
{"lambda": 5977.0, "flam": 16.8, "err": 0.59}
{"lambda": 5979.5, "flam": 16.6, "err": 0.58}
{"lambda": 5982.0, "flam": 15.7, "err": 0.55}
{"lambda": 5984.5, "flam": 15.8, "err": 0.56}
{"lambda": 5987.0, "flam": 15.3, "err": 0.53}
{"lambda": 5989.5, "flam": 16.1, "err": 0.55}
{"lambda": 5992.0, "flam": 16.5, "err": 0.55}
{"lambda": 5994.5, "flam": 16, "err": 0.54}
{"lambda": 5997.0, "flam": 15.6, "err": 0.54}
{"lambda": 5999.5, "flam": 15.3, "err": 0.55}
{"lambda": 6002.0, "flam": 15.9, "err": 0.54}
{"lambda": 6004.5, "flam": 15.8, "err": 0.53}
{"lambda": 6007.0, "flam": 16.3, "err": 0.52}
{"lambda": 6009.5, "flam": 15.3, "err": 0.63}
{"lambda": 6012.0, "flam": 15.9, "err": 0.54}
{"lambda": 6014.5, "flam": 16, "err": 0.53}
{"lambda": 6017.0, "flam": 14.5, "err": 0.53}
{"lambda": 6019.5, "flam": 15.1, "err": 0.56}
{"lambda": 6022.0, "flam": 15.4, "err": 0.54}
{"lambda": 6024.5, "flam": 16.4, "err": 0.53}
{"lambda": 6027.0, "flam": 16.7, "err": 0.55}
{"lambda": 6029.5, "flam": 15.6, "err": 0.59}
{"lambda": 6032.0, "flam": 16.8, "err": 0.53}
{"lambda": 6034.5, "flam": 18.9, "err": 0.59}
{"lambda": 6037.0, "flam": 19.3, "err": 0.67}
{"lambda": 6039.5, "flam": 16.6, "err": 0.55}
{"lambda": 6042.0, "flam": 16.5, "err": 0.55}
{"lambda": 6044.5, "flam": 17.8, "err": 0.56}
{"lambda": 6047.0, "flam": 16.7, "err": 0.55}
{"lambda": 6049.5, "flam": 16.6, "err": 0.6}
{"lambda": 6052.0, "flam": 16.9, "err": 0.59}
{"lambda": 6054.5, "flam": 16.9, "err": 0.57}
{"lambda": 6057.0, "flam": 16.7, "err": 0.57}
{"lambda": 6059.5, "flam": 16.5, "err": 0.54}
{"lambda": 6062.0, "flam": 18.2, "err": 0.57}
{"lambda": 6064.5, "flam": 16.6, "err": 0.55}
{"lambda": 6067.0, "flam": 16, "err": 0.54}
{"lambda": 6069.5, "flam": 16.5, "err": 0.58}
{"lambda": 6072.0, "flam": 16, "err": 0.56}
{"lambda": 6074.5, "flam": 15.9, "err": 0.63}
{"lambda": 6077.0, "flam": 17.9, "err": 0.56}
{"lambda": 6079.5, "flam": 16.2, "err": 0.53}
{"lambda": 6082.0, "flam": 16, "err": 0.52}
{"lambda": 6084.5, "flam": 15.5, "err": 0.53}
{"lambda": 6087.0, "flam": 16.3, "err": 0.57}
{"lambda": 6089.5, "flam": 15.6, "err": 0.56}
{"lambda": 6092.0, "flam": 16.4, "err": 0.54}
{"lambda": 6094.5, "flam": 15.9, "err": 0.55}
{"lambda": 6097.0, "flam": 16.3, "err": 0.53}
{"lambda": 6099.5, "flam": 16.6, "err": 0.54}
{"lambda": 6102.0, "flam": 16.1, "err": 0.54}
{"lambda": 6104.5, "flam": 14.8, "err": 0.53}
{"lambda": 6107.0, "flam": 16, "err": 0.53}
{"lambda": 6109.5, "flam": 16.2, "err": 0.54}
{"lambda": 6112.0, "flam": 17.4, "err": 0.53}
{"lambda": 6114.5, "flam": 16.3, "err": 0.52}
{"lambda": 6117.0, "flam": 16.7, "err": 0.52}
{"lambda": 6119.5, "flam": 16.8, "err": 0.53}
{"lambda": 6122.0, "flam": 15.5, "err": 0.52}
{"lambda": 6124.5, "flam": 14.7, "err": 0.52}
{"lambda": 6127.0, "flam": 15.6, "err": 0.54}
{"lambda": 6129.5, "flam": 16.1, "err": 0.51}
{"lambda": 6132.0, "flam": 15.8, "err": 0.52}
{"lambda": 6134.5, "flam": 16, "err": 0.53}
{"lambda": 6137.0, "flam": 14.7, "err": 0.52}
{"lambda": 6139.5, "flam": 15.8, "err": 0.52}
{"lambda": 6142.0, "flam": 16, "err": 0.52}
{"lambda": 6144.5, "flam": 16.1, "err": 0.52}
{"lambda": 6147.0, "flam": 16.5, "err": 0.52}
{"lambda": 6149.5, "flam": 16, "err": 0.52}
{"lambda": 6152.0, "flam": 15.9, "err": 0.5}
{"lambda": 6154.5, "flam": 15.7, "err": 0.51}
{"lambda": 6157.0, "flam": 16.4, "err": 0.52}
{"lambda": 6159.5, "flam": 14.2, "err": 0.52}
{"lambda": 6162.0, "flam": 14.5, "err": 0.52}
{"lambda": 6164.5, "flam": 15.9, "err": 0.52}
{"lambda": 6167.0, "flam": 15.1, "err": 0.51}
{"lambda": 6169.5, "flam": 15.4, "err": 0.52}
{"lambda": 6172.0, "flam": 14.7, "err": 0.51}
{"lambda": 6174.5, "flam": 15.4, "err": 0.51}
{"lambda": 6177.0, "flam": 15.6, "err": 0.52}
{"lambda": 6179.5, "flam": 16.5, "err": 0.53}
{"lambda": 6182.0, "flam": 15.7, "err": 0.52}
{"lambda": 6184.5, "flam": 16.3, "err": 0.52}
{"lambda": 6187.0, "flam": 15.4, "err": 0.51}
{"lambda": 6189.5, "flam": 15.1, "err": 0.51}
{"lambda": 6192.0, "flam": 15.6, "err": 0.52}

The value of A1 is 1.02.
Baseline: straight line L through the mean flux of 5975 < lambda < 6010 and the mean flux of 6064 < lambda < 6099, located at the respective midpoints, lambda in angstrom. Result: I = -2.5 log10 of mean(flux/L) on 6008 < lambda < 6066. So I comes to -0.03 mag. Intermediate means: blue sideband 15.9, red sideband 16.2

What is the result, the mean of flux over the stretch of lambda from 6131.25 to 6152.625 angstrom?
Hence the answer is 15.9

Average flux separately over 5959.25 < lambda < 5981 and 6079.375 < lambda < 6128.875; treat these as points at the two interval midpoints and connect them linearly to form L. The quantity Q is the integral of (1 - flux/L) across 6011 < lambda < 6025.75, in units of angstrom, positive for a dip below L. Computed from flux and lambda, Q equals 0.6 angstrom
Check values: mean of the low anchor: 16.2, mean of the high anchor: 16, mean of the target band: 15.5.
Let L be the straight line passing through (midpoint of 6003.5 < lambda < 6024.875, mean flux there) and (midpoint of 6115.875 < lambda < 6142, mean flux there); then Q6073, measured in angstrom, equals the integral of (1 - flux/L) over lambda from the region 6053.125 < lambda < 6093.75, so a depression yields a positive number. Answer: -2.0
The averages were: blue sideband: 15.6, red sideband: 15.8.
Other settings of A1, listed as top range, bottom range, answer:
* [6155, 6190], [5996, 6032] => 1.03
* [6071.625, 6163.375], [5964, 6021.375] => 1.05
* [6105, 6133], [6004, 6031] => 1.06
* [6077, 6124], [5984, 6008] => 1.06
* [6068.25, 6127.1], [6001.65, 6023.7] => 1.07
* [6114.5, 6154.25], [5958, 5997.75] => 1.04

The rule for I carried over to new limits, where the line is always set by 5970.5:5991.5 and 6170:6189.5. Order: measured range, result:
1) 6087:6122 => -0.03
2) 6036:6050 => -0.09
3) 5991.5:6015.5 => 0.01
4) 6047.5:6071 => -0.06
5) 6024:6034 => -0.05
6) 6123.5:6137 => 0.01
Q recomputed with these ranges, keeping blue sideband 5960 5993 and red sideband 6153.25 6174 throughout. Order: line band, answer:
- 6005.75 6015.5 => 0.05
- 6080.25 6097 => -0.42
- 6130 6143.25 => -0.27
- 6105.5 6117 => -0.72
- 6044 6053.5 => -0.69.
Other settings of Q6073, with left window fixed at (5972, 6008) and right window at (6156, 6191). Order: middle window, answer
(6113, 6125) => -0.4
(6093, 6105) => -0.3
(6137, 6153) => -0.4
